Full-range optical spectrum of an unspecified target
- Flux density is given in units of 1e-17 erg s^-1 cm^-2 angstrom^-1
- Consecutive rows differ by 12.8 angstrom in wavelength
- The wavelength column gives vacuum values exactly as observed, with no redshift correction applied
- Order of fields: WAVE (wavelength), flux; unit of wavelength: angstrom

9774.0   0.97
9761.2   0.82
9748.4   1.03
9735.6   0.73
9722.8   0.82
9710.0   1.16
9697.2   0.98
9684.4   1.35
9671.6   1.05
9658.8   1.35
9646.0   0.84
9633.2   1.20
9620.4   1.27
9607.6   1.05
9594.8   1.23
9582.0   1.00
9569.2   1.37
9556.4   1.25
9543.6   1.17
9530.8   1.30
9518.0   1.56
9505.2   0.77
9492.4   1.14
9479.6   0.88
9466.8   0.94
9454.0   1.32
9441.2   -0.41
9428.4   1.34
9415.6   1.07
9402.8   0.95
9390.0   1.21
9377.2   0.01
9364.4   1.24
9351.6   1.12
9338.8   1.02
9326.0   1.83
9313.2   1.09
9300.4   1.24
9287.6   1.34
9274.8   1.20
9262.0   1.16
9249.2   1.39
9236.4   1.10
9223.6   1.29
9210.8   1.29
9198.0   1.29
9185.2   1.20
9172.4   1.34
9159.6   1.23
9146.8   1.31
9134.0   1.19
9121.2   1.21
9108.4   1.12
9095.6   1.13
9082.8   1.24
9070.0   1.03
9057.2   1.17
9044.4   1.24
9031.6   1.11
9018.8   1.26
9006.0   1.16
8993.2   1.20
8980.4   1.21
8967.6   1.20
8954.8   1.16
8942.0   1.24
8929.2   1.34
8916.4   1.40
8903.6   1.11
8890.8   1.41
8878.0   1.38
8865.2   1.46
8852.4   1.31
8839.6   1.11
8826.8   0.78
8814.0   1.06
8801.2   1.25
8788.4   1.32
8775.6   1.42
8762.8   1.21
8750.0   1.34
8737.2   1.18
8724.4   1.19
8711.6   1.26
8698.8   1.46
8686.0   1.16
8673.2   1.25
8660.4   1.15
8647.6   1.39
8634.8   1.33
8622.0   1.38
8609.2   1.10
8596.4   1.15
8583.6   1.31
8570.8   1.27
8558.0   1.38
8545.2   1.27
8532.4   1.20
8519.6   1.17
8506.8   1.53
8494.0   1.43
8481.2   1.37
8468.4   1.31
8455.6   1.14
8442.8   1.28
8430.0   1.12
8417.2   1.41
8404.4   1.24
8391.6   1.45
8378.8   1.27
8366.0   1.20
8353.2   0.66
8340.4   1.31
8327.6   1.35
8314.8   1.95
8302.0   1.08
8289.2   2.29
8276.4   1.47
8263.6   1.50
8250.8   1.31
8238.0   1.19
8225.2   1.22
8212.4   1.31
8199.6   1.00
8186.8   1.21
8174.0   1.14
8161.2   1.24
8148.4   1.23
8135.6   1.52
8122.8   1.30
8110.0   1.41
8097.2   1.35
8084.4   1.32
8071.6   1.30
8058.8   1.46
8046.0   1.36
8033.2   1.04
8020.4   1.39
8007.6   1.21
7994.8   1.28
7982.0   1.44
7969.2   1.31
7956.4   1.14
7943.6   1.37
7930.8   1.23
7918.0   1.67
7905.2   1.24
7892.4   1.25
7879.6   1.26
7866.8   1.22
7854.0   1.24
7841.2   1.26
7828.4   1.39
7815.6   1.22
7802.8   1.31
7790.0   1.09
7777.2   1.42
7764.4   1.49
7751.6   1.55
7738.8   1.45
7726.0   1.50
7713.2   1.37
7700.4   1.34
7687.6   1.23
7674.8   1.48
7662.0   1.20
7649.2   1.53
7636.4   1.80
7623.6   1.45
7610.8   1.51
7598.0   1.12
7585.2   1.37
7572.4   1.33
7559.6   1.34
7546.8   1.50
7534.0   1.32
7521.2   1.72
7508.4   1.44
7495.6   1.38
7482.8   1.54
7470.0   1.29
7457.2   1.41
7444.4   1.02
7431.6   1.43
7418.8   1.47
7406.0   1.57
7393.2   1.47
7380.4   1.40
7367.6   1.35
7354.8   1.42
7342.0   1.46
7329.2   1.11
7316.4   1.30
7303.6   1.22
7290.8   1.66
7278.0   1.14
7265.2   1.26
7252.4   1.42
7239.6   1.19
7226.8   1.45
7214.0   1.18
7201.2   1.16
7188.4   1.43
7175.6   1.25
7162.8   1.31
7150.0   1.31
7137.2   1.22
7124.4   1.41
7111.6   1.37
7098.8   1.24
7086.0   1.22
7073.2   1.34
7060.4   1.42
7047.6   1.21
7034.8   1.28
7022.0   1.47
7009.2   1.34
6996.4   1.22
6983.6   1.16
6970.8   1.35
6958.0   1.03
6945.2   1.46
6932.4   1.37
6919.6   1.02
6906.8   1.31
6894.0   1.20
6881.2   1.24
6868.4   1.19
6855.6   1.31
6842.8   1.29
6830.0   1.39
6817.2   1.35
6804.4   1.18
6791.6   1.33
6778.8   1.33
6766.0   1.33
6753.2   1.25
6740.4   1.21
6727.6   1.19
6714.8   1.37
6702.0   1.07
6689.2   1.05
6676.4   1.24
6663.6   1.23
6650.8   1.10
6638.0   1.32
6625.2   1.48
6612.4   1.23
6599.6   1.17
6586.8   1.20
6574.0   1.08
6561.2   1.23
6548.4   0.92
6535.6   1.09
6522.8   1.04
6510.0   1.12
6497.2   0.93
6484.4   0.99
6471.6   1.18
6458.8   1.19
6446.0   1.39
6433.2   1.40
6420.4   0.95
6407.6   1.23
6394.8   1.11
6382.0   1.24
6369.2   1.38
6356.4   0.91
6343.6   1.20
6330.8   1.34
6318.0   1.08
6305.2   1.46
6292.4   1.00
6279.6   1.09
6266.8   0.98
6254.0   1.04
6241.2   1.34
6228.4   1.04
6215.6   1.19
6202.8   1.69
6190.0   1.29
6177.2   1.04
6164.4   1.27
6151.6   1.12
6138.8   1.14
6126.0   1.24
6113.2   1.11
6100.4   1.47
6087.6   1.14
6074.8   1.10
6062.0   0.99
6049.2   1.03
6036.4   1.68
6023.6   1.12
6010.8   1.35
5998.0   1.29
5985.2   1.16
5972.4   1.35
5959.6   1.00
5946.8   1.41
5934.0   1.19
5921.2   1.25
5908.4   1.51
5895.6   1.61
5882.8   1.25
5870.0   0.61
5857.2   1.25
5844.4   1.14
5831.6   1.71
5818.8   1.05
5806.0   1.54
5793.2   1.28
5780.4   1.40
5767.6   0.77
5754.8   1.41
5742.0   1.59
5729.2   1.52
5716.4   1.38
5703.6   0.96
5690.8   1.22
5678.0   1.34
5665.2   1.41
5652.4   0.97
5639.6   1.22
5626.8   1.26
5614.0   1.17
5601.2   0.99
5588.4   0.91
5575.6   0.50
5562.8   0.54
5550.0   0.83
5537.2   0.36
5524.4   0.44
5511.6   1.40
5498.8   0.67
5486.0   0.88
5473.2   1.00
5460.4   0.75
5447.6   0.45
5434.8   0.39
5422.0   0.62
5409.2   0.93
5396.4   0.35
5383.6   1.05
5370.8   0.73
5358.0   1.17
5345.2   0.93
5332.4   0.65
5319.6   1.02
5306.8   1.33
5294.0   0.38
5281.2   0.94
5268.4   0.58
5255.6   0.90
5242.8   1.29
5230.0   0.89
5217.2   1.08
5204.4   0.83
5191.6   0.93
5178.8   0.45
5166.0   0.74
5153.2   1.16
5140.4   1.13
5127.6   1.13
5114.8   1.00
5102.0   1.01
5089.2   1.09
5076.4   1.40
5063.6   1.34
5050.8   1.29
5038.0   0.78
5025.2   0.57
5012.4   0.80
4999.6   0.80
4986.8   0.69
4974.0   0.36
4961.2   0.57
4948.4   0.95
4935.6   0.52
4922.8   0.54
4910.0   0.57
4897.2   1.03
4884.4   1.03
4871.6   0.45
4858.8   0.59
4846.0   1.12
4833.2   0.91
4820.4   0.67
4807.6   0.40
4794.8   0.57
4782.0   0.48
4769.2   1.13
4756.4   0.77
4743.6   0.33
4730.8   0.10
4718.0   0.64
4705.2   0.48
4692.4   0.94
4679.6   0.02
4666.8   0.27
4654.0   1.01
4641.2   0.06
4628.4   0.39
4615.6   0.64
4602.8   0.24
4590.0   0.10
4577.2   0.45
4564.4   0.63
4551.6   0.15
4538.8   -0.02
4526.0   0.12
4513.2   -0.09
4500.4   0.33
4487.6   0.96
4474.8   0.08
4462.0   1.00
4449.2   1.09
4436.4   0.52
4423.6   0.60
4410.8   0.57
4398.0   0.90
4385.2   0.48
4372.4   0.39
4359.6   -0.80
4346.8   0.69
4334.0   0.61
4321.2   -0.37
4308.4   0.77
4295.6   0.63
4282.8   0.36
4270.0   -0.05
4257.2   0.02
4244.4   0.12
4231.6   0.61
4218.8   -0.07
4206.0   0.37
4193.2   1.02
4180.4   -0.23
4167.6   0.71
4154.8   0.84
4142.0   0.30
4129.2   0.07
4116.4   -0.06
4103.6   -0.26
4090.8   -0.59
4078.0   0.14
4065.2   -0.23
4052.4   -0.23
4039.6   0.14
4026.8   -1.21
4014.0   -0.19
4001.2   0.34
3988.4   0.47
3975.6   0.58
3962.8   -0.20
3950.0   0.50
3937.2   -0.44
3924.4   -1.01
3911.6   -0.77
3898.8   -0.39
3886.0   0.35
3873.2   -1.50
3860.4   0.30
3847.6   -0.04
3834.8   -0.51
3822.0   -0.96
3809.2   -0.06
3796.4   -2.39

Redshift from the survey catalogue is 0.263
